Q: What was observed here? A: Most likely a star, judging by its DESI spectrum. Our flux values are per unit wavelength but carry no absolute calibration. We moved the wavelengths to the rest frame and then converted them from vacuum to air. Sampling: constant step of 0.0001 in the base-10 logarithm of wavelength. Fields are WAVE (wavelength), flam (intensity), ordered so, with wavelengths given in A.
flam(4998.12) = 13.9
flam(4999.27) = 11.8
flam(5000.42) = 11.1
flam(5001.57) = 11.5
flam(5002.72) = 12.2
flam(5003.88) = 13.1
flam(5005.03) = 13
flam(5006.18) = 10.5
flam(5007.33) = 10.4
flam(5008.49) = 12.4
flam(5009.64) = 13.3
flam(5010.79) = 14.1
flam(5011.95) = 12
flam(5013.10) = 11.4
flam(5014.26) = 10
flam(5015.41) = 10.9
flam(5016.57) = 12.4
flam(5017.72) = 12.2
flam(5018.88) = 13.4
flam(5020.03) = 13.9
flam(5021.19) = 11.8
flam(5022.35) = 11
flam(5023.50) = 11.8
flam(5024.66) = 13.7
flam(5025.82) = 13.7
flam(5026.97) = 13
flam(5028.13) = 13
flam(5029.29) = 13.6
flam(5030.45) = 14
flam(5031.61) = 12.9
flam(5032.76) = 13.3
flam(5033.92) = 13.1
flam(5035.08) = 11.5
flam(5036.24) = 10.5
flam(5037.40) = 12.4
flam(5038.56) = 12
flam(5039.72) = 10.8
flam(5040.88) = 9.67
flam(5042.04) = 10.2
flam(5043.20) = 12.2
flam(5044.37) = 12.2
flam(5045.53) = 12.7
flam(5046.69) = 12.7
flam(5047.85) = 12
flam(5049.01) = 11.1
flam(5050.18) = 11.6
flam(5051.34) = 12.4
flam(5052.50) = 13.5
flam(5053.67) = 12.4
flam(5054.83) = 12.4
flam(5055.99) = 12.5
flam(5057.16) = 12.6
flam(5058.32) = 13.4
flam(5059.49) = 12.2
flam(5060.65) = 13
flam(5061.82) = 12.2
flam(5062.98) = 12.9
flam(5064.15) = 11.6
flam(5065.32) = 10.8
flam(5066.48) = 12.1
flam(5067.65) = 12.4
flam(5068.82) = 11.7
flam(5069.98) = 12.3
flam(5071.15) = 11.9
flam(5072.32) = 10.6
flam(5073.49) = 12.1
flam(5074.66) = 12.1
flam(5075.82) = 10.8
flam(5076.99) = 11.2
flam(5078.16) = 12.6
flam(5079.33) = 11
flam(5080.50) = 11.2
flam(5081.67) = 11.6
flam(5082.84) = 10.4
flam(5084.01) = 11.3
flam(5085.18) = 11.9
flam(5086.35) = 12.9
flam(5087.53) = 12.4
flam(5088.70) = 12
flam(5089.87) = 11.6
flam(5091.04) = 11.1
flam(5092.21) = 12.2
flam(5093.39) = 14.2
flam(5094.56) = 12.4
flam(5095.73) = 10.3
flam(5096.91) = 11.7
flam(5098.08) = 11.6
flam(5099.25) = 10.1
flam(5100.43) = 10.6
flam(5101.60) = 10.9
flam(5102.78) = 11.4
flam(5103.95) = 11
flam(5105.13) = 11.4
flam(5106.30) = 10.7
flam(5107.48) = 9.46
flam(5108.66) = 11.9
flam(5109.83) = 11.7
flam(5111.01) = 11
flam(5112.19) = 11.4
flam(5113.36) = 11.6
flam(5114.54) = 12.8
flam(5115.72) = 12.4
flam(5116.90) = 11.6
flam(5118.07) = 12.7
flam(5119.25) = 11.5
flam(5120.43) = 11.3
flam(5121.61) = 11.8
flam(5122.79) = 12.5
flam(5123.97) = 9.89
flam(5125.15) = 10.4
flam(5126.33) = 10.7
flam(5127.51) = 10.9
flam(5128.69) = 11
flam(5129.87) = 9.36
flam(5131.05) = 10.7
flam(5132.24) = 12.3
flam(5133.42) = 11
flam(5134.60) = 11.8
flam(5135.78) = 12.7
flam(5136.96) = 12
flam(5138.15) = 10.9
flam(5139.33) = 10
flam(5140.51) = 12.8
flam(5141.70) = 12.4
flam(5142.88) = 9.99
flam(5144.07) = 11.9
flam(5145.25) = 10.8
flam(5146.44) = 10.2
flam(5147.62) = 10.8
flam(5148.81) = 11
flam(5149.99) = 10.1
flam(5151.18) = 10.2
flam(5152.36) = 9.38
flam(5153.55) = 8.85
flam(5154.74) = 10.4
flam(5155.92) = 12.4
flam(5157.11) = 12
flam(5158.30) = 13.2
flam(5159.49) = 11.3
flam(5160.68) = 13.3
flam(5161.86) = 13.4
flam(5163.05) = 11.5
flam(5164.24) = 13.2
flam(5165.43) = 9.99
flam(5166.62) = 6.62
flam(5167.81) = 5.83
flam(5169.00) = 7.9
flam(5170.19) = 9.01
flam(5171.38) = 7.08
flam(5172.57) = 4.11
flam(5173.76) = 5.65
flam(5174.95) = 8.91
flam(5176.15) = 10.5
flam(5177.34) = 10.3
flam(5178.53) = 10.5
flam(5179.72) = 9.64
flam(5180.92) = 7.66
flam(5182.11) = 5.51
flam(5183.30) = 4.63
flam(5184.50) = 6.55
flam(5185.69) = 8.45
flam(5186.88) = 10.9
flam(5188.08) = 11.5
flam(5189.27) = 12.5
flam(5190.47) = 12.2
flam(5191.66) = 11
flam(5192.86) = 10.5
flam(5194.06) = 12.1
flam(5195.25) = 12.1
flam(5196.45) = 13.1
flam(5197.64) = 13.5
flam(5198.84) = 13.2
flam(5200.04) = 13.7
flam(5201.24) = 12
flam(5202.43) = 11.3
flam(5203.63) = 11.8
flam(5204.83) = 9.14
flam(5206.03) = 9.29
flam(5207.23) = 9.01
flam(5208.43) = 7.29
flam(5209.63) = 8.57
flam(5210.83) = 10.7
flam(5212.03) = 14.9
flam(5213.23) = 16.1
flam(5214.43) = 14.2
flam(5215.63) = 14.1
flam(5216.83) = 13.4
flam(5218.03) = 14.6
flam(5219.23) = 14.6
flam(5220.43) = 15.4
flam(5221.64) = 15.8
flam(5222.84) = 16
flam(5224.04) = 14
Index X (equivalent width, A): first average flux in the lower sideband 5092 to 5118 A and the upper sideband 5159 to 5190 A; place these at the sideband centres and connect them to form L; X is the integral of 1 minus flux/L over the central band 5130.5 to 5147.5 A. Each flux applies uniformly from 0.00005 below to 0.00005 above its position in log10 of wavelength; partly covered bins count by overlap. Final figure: -1.74 A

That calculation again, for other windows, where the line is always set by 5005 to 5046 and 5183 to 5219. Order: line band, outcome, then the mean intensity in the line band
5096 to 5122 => 1.1 A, 11.4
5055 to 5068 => -0.3 A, 12.3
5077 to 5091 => 0.3 A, 11.7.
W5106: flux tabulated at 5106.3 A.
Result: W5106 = 10.7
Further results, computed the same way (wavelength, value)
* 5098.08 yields 11.6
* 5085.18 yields 11.9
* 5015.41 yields 10.9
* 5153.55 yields 8.85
